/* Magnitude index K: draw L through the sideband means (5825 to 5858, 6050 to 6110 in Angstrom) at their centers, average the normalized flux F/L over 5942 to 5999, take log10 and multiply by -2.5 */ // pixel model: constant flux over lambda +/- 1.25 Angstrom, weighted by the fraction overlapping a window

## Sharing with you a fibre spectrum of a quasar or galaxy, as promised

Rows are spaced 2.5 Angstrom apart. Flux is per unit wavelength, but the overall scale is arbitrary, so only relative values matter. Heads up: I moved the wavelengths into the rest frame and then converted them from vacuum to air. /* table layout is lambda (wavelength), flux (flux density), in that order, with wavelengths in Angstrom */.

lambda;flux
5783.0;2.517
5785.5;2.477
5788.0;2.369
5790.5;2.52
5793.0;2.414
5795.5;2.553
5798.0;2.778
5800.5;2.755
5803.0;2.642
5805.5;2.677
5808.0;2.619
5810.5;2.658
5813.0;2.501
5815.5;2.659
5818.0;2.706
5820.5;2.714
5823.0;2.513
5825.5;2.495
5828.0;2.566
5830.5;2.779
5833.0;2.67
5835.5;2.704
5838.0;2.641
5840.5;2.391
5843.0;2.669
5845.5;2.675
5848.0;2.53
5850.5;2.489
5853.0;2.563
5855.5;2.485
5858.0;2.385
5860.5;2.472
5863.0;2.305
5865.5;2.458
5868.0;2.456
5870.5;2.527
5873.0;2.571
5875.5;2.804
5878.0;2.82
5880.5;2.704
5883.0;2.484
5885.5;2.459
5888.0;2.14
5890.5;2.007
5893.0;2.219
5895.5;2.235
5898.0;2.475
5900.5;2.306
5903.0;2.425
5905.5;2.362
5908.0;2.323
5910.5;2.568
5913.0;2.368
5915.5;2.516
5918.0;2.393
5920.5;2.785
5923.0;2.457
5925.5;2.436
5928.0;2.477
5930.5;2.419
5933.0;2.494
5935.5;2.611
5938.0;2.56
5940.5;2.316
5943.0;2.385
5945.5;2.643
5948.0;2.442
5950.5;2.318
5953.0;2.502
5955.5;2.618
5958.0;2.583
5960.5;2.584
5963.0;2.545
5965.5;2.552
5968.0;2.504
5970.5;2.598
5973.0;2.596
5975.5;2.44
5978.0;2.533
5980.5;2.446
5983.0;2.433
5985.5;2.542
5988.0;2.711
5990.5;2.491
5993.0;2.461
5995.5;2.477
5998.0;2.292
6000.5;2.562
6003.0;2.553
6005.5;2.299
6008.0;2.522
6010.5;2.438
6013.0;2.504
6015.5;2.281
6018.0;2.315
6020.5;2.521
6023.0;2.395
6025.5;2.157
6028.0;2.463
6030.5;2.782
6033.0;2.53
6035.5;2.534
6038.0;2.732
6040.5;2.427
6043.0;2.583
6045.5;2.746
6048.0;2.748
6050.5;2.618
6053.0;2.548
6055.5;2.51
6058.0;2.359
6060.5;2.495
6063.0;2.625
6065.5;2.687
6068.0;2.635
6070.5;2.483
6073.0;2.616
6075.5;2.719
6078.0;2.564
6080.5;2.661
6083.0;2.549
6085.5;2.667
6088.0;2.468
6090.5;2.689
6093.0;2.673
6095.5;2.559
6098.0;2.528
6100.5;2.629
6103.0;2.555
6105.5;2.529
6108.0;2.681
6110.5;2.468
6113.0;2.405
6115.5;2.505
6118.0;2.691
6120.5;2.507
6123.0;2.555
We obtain 0.03 mag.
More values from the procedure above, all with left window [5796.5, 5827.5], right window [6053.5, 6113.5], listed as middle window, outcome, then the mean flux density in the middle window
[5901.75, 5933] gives 0.07 mag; 2.46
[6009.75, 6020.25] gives 0.09 mag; 2.39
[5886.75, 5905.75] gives 0.16 mag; 2.27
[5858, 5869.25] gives 0.09 mag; 2.42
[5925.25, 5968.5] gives 0.05 mag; 2.5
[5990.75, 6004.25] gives 0.05 mag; 2.47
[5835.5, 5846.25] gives 0.01 mag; 2.6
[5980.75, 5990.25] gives 0.02 mag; 2.54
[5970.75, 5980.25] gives 0.03 mag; 2.52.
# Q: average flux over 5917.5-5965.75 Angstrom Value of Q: 2.51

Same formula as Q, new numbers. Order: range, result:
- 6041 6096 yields 2.6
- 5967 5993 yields 2.53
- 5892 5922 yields 2.42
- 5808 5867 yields 2.57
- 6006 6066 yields 2.52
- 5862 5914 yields 2.43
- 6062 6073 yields 2.61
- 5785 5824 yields 2.6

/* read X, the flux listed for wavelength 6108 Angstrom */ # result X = 2.681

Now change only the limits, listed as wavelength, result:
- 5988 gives 2.711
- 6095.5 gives 2.559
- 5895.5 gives 2.235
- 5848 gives 2.53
